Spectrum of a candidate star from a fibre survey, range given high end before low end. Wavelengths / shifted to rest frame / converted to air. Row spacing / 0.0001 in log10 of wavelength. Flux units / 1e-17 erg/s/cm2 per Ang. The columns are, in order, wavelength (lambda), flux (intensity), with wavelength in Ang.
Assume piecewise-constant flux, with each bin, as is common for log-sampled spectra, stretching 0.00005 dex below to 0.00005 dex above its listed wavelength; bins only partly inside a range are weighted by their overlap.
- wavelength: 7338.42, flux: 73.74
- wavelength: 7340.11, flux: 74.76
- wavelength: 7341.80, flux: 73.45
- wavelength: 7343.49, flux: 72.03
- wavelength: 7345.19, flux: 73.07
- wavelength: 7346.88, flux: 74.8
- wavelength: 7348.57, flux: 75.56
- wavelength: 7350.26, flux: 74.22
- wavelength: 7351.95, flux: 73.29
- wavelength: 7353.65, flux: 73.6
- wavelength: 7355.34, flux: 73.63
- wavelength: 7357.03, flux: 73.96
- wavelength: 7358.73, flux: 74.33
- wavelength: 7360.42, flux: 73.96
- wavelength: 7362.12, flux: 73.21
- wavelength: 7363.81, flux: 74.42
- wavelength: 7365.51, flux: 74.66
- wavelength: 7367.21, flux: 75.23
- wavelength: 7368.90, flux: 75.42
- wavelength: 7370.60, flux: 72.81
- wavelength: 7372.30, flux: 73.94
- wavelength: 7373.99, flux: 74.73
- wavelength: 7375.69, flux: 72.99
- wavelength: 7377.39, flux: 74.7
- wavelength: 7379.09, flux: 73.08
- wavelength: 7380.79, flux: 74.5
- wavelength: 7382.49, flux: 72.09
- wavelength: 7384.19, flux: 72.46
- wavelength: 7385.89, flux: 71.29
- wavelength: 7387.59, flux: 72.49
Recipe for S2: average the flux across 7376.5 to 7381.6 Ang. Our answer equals 74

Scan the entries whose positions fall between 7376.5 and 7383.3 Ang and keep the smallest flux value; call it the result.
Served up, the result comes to 72.09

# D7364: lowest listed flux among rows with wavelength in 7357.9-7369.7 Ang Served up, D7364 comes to 73.21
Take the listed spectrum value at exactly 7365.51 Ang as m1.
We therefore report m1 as 74.66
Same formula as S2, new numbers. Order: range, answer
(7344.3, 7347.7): 73.7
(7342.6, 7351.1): 73.9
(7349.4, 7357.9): 73.7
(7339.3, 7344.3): 73.4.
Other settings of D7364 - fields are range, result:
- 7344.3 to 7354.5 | 73.07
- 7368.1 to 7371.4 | 72.81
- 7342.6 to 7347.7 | 72.03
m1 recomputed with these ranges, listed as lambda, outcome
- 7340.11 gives 74.76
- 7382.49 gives 72.09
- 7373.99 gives 74.73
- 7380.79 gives 74.5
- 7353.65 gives 73.6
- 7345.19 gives 73.07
